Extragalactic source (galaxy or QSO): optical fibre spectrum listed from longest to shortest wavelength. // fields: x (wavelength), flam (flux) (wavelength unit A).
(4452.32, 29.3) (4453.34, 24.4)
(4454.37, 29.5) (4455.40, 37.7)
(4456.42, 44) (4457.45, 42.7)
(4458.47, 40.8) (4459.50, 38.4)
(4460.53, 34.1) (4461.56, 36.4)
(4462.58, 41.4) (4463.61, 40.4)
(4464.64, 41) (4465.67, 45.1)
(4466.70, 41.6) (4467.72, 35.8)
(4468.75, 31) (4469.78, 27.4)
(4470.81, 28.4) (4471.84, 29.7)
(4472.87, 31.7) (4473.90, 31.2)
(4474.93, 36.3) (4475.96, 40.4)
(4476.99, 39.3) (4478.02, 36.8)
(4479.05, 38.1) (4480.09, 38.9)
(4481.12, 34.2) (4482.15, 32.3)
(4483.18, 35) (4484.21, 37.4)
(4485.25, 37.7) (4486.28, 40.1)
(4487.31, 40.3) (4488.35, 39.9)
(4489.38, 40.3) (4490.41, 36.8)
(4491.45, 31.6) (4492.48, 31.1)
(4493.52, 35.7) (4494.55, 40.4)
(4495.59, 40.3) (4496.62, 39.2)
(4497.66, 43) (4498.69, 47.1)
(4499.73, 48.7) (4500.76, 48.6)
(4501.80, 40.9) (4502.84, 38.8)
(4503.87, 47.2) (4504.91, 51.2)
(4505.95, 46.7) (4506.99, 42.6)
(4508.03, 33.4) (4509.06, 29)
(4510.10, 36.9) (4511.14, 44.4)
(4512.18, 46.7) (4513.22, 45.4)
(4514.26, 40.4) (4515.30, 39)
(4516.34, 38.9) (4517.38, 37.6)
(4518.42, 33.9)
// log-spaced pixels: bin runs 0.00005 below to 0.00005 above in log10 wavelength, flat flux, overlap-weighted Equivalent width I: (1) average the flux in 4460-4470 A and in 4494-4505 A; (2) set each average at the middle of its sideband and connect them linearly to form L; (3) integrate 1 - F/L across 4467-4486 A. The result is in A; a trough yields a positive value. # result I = 2.4 A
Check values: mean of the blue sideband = 37.7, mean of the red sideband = 43.8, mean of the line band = 34.7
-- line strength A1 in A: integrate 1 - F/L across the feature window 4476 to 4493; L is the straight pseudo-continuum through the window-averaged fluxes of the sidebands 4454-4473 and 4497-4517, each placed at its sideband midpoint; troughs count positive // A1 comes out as 1.1 A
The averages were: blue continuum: 36.8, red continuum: 42.5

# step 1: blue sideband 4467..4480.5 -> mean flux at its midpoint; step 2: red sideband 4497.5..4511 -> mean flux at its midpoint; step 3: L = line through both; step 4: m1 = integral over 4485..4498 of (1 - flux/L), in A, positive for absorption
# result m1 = 0.3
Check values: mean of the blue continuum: 34.3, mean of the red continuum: 42.7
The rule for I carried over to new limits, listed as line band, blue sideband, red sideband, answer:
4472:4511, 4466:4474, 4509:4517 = -2.47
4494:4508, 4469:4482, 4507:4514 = -2.08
